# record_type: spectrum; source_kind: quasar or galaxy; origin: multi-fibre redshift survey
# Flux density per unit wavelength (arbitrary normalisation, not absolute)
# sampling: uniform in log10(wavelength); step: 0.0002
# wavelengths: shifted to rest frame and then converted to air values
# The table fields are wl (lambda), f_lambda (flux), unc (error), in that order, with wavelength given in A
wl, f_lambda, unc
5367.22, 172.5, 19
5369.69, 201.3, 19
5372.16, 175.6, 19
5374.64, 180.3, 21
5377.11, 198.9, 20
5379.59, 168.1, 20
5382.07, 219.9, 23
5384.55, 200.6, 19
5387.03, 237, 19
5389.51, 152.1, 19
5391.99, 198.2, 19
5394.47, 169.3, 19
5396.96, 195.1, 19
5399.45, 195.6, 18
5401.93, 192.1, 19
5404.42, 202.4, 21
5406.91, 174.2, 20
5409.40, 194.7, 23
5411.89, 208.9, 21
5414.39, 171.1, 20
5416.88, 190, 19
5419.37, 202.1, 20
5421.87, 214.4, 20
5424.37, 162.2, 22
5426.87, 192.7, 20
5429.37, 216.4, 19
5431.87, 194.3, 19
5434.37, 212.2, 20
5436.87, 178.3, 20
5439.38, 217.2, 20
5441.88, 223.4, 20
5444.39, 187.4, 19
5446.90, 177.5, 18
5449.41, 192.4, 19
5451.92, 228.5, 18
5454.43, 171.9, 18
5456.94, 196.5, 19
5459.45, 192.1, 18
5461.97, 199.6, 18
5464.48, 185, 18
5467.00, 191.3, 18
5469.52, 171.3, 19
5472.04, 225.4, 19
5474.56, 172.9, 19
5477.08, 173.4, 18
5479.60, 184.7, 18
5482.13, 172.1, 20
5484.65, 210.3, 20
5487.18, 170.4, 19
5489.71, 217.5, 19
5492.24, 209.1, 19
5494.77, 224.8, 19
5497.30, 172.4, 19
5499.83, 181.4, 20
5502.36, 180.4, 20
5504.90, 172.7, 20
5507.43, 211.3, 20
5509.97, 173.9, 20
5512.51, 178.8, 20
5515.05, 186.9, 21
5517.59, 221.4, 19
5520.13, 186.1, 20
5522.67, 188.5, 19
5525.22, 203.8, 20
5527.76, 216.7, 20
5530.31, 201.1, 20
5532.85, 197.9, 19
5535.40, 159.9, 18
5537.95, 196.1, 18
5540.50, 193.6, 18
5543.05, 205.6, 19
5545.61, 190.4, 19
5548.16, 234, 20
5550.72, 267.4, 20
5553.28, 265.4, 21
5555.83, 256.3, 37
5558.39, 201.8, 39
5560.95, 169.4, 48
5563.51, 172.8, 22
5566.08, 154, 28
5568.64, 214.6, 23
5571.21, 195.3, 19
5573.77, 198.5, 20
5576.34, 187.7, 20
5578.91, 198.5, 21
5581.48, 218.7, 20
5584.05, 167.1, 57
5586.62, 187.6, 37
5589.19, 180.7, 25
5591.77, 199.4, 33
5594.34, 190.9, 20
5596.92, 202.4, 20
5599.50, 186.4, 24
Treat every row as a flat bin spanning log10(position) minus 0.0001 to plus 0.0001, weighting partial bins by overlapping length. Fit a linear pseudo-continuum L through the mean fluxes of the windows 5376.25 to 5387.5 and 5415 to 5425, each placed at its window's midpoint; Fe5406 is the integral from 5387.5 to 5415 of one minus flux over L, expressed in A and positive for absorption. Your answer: 1.27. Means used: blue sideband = 203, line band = 188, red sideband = 193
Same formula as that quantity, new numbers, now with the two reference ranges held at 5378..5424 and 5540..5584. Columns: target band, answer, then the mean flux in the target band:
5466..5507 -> 2.1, 190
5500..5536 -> 2.0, 192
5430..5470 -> 0.3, 196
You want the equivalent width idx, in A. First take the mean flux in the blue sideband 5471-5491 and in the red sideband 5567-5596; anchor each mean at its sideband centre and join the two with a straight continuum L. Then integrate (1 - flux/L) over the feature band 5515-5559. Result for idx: -4.1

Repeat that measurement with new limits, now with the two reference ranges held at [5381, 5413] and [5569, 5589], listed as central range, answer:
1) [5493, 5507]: 0.4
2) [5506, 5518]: 0.1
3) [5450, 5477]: 0.3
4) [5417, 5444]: -0.8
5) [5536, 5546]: 0.0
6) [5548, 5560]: -3.1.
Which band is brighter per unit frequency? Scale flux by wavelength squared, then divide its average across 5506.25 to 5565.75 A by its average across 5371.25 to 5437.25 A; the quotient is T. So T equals 1.1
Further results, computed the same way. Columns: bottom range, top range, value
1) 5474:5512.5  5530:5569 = 1.11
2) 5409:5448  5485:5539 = 1.01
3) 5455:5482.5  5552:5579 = 1.11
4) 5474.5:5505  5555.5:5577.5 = 1.04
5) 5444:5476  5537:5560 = 1.20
